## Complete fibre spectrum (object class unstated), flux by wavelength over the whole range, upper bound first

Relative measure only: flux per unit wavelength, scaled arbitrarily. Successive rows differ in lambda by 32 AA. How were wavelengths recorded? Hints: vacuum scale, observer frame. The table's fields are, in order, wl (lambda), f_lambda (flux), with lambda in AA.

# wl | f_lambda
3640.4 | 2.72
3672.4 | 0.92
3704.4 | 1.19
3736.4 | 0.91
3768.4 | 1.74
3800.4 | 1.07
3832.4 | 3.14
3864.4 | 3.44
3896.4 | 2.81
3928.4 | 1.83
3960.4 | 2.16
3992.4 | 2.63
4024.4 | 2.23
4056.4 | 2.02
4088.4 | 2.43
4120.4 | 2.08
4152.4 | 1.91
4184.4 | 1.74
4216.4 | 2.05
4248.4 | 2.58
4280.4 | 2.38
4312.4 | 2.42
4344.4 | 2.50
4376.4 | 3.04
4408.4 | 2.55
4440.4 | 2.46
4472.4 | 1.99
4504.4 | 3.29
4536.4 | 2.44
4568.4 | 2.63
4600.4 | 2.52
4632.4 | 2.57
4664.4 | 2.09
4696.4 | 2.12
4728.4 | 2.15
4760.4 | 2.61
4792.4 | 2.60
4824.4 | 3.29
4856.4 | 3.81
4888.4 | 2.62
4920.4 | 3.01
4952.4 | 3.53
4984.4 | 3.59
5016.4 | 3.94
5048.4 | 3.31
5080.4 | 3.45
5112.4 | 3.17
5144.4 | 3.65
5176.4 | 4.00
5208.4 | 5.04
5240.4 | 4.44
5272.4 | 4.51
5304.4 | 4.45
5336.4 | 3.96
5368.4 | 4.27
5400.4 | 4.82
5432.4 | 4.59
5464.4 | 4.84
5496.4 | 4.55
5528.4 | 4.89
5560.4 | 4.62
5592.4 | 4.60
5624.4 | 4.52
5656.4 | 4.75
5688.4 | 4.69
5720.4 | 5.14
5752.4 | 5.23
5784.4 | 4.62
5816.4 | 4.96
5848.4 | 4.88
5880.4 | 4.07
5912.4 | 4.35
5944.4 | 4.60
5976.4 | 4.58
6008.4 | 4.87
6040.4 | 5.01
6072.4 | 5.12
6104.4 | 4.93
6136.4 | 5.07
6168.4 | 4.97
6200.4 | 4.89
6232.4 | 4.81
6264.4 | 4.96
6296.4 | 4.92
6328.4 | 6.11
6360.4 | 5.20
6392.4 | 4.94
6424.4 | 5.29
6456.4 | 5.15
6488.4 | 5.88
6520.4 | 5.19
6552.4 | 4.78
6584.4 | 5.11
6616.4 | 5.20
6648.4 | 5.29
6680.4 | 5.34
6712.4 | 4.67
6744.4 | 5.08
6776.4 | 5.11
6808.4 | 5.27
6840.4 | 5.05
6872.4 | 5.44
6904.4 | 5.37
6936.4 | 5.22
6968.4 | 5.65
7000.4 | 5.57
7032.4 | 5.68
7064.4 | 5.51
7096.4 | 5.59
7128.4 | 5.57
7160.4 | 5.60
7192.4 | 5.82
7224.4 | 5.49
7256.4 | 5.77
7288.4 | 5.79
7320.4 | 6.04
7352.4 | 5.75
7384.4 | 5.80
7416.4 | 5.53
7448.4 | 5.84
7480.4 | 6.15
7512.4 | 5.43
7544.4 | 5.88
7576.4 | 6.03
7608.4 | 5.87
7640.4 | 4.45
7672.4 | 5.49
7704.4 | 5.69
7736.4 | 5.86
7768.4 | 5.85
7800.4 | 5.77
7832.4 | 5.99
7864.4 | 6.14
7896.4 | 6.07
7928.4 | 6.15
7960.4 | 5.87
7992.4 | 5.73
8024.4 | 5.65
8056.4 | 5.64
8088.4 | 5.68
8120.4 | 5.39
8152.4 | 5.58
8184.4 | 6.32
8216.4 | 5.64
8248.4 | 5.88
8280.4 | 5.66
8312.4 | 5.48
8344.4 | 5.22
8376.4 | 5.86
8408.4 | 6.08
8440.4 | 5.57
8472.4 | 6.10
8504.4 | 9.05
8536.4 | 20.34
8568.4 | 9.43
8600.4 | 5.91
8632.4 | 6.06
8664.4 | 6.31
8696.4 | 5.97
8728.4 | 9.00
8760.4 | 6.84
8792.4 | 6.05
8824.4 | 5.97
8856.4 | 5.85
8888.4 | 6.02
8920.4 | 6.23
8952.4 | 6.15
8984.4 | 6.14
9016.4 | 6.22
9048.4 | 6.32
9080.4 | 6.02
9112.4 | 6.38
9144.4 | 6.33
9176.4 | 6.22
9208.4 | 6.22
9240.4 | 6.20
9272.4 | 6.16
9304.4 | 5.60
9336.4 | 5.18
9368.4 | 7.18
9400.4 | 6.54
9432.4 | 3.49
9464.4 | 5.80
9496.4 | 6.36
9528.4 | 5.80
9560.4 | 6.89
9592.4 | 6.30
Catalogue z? 0.299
